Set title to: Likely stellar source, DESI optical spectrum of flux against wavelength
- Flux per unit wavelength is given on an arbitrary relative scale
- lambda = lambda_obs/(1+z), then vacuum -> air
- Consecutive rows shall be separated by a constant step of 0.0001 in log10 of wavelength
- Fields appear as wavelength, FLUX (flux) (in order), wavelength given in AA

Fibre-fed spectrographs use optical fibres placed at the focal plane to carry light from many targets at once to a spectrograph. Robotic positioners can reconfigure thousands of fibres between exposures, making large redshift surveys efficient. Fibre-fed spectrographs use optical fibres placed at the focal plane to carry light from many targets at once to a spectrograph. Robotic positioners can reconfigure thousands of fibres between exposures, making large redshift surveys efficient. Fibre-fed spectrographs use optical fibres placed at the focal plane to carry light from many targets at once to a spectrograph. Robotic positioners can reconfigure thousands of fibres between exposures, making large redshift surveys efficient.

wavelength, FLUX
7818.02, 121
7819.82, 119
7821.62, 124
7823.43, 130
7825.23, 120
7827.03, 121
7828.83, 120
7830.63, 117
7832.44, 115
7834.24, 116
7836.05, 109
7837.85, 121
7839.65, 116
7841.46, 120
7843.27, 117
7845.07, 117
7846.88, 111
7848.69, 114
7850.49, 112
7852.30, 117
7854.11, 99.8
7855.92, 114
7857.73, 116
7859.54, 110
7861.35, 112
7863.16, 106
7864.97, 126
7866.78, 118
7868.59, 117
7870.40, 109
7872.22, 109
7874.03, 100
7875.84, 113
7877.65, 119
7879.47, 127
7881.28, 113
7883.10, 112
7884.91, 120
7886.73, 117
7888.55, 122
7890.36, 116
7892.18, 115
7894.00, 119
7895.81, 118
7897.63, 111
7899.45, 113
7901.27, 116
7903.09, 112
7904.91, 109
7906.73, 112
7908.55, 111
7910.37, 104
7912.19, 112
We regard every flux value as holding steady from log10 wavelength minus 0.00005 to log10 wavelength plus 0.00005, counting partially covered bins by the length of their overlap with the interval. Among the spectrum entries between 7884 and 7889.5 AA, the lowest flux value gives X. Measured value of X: 117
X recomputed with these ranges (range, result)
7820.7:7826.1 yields 120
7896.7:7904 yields 111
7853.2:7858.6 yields 99.8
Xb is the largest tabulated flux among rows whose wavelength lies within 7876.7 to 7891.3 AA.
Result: 127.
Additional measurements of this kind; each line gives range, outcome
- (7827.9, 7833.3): 120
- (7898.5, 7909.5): 116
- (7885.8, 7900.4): 122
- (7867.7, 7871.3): 117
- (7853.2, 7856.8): 114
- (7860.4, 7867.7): 126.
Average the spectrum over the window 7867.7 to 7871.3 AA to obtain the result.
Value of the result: 113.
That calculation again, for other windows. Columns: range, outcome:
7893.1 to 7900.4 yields 115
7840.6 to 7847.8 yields 116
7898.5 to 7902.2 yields 114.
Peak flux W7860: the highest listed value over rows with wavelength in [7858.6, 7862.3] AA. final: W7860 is 112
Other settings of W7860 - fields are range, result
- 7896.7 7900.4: 113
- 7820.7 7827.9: 130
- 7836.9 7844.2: 121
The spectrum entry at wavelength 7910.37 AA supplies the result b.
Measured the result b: 104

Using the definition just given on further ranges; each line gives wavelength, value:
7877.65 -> 119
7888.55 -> 122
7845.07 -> 117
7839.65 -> 116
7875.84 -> 113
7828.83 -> 120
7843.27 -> 117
